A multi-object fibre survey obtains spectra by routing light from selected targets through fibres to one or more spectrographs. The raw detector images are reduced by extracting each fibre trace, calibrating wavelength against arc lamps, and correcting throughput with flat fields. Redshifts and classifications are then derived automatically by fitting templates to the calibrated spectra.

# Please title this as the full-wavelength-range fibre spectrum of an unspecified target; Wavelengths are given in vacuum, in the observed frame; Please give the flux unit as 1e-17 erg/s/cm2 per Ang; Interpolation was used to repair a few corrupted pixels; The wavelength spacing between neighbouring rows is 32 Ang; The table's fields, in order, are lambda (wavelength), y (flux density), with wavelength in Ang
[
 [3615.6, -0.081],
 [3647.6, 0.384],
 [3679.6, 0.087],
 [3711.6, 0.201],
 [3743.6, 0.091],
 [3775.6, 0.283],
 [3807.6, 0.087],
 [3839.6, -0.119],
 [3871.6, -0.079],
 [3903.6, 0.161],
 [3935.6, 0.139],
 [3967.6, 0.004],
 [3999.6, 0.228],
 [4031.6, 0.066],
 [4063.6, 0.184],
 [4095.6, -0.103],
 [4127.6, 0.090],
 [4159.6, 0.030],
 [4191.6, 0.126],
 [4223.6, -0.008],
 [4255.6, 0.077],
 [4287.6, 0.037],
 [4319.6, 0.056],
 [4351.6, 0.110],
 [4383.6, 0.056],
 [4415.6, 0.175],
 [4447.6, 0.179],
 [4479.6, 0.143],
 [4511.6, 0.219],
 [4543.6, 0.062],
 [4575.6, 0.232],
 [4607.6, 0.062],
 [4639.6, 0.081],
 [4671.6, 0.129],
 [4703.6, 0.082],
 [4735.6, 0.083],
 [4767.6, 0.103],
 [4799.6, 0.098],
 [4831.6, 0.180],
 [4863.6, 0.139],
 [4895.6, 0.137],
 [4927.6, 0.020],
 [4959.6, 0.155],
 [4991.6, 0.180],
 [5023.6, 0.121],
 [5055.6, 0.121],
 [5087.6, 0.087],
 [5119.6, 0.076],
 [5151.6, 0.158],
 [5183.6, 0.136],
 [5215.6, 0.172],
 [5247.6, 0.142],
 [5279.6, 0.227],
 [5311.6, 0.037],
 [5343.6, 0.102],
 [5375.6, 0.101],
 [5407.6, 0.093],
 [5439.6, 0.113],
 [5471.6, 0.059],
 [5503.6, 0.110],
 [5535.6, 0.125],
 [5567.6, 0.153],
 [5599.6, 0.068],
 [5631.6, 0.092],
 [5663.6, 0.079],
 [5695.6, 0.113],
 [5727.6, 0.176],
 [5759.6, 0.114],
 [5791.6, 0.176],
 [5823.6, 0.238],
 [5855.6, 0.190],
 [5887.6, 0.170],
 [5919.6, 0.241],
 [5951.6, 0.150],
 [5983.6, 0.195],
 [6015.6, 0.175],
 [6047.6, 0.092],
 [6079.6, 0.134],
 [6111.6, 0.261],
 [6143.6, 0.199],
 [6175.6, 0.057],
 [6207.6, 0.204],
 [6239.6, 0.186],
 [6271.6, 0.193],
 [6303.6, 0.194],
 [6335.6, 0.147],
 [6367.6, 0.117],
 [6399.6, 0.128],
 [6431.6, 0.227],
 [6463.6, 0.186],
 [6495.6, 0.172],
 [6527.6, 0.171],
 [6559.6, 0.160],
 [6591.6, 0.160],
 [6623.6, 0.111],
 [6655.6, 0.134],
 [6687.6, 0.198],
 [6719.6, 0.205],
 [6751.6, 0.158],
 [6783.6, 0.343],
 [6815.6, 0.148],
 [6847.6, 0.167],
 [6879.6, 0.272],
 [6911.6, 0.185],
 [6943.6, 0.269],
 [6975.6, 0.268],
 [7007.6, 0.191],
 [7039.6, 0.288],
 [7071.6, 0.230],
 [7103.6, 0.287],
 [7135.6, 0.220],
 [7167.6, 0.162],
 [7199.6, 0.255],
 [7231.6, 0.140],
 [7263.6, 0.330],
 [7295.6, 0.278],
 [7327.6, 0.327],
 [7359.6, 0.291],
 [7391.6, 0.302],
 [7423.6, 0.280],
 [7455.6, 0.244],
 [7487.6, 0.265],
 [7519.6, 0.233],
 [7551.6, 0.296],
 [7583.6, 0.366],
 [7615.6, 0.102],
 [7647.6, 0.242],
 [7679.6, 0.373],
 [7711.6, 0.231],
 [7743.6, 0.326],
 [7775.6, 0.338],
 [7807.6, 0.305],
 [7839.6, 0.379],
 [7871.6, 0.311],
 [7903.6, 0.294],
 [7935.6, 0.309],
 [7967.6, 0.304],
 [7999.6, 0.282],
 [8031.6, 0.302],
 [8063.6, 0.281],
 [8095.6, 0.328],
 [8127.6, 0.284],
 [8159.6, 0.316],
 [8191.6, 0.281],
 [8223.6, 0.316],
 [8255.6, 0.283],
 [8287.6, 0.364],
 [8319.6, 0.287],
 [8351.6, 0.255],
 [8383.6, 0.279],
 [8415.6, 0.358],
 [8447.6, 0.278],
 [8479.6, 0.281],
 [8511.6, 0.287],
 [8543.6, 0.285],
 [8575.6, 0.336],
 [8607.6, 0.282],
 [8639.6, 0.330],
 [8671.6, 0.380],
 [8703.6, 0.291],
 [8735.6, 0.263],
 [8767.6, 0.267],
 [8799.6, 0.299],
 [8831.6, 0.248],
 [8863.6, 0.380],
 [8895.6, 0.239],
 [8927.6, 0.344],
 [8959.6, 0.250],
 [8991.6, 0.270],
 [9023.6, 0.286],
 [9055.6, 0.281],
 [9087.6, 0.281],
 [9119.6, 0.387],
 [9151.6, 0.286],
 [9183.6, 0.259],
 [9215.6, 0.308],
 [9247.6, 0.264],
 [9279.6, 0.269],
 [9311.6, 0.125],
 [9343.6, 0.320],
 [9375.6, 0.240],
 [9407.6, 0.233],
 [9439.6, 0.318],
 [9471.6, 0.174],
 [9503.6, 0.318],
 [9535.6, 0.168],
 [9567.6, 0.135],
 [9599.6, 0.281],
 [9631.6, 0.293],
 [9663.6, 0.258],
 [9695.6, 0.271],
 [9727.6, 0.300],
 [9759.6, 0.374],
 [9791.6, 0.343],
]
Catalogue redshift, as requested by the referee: 0.822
